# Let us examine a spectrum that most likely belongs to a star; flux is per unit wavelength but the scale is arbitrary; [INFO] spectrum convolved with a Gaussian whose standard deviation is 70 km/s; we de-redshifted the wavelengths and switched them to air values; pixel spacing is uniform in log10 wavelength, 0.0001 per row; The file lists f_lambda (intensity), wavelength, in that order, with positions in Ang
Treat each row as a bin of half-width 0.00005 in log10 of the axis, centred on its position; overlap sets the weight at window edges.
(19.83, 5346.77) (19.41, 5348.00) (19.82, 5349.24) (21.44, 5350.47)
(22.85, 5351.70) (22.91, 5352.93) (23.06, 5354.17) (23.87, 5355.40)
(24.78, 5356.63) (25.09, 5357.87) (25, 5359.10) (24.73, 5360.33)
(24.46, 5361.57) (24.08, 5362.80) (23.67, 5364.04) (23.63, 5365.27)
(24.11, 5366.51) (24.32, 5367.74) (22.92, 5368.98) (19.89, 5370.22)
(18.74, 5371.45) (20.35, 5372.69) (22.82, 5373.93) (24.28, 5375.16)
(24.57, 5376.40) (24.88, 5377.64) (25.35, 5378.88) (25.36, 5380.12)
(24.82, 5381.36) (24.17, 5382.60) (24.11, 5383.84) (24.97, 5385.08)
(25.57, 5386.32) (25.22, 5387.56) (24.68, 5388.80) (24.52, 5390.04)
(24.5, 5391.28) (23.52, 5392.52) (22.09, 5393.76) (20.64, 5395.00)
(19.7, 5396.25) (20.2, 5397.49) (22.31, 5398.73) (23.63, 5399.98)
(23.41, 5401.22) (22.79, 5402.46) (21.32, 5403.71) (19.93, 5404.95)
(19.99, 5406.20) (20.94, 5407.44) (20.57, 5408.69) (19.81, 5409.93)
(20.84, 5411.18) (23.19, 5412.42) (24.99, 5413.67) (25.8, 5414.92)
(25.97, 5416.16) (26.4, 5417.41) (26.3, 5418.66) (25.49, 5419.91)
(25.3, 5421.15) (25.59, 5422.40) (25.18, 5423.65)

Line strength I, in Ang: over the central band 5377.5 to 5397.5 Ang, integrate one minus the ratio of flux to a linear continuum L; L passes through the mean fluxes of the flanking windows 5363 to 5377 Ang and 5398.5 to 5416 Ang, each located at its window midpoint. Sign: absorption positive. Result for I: -1.24 Ang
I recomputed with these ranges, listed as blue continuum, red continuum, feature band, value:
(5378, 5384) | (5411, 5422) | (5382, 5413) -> 3.0 Ang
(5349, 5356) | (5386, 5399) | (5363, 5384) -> -0.6 Ang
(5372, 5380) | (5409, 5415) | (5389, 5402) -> 0.3 Ang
